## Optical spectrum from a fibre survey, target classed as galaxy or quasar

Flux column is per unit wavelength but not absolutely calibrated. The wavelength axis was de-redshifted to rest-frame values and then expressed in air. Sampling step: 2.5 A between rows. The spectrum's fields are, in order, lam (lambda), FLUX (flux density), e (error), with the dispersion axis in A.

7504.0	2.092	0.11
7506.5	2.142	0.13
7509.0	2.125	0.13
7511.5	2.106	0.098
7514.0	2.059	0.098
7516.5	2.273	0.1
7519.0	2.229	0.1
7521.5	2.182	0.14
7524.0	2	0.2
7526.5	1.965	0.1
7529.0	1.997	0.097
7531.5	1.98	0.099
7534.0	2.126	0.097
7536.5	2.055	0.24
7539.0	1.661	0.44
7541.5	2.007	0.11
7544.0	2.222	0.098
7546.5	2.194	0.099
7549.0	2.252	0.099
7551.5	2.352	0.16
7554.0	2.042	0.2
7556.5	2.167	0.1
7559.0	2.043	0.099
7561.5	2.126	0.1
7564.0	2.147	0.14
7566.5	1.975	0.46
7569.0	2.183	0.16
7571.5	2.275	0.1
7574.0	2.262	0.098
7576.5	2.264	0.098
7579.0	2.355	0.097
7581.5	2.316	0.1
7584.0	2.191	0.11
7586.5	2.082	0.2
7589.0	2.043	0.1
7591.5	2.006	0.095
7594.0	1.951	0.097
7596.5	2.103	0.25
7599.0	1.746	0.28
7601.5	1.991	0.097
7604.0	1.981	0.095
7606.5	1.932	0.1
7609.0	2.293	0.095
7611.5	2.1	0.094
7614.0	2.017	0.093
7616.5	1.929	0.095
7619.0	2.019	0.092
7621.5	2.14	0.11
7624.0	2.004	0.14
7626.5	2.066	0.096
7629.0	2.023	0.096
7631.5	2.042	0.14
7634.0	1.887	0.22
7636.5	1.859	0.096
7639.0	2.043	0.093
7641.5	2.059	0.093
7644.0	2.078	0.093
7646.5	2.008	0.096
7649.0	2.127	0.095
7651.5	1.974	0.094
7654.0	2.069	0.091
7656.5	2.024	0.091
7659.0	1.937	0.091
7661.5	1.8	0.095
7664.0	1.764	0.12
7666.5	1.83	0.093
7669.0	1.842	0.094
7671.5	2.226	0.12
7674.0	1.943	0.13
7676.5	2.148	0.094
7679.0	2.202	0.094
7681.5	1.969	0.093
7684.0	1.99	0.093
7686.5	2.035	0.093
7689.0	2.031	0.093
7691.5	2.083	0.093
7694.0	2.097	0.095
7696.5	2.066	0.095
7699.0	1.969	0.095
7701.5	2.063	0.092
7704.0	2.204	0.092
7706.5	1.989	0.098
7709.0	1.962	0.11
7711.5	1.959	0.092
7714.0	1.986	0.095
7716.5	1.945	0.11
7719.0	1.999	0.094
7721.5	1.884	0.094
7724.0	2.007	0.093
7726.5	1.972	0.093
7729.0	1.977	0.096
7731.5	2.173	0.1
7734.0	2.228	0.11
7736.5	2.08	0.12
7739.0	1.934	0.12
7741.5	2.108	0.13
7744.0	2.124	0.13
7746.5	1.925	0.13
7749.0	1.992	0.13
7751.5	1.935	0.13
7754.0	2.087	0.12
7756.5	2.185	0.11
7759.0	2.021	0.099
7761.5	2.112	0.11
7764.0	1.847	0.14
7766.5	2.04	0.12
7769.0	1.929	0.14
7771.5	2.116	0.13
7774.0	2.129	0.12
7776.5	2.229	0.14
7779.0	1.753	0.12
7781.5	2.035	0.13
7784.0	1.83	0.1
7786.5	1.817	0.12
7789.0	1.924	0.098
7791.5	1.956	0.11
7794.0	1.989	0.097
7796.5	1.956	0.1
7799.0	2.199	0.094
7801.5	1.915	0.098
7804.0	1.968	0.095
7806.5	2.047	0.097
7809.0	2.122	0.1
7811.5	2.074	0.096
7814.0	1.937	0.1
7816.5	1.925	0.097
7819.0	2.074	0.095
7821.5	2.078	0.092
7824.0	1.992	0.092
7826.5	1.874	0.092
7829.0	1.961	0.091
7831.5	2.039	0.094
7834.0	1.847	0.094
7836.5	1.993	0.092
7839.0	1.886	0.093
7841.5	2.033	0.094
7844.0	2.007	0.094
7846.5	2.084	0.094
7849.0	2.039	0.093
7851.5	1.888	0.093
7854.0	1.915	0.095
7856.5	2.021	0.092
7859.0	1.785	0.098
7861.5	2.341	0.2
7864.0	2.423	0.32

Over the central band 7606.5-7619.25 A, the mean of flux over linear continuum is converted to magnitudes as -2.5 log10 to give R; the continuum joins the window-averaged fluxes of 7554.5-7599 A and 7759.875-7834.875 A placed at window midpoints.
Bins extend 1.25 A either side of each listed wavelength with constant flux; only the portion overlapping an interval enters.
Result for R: 0.025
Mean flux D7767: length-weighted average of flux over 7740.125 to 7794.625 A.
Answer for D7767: 2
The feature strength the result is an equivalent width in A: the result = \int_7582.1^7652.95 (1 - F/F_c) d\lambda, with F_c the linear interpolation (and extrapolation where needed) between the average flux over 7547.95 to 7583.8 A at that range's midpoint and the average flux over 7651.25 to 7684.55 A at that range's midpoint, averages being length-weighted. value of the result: 2.0 A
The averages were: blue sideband 2.2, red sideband 1.98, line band 2.03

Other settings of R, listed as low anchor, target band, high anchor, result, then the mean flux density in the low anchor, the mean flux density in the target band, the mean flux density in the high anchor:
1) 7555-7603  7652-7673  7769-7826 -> 0.07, 2.12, 1.94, 2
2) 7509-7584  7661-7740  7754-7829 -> 0.02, 2.13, 2.01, 2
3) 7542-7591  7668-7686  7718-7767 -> 0.02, 2.18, 2.05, 2.03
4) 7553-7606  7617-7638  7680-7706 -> 0.04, 2.1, 2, 2.05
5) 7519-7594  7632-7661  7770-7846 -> 0.04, 2.12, 2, 1.99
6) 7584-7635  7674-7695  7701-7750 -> -0.02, 2.02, 2.06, 2.03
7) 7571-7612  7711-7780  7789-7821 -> 0.01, 2.11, 2.03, 2.01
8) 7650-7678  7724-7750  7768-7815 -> -0.04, 1.96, 2.05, 2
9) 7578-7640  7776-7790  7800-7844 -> 0.05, 2.04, 1.92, 1.99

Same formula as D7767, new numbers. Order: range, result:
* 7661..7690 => 1.99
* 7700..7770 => 2.02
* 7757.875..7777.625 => 2.05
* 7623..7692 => 2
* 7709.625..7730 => 1.97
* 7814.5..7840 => 1.97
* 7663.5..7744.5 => 2.03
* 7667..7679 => 2.04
